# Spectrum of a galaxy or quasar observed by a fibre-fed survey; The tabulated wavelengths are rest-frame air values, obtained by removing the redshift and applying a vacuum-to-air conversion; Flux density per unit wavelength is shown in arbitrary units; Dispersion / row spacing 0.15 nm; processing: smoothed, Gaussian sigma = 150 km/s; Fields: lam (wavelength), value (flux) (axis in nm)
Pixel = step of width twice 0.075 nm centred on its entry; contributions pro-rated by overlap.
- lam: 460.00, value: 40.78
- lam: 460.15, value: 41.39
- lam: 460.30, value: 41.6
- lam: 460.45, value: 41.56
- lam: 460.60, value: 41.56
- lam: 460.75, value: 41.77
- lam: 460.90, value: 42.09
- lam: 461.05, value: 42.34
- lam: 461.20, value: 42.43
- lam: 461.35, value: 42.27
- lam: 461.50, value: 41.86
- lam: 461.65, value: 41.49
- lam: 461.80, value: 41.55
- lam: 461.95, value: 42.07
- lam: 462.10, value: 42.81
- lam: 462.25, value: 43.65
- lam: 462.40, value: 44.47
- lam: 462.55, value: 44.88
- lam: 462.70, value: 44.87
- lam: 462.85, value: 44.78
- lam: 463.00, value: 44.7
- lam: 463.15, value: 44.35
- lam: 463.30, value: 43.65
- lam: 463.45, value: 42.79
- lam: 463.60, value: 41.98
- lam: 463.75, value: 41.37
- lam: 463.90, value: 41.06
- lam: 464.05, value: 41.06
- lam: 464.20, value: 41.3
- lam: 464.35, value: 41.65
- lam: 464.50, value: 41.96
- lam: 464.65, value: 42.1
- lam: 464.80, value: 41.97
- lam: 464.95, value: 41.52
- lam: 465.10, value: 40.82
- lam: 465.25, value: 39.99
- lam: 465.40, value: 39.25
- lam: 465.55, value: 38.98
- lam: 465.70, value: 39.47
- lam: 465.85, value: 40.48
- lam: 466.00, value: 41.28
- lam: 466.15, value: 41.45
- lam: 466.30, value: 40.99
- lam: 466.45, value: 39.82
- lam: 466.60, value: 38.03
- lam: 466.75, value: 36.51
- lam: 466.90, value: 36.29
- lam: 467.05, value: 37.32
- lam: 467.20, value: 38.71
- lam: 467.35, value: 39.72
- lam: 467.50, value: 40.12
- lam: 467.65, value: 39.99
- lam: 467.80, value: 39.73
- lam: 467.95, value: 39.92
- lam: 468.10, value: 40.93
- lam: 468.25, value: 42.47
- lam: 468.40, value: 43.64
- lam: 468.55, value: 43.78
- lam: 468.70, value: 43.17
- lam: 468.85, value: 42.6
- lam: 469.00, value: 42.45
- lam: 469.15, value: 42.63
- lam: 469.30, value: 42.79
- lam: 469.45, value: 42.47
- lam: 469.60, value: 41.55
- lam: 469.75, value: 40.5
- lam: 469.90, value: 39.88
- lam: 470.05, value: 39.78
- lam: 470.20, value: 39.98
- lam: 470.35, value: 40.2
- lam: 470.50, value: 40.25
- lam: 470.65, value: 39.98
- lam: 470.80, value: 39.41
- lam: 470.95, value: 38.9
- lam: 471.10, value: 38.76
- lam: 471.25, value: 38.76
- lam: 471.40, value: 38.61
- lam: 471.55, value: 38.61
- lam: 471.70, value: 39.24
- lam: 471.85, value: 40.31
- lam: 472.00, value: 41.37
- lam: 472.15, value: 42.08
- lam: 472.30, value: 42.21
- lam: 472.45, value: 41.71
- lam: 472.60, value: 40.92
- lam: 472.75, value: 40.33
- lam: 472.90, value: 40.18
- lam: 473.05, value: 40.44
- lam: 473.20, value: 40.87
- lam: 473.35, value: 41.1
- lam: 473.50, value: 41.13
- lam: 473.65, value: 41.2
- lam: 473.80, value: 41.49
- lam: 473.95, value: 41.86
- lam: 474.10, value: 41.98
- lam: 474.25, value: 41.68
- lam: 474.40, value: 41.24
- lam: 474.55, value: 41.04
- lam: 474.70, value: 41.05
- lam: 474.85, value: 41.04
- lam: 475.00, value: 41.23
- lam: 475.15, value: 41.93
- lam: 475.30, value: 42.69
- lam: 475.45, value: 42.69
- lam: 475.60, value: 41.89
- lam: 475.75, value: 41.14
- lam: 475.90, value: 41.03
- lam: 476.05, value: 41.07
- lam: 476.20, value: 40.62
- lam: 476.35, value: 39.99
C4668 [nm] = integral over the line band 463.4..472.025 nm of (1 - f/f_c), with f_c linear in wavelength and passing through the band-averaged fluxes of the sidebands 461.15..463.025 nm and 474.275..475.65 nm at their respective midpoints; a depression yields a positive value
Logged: 0.405 nm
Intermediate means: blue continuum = 43.2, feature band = 40.5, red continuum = 41.6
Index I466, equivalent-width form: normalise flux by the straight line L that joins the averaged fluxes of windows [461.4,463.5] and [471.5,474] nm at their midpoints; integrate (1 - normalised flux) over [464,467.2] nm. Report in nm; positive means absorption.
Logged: 0.19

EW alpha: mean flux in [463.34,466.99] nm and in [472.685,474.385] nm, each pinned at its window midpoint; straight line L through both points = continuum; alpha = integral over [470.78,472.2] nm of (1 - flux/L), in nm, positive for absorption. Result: 0.05 nm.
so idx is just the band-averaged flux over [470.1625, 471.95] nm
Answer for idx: 39.4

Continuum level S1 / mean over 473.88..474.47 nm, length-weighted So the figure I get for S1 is 41.7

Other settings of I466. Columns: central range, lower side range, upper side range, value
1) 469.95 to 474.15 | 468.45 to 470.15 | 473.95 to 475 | 0.12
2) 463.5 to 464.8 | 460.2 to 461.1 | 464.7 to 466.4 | -0.02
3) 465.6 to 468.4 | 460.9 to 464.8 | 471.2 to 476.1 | 0.15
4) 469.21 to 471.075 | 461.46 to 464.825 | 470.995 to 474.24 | 0.03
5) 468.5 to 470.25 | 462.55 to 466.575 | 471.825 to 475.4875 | -0.01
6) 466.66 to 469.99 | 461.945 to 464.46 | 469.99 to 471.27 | -0.01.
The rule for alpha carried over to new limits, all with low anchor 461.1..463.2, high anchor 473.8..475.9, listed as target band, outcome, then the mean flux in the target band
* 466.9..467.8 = 0.08 nm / 39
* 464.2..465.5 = 0.05 nm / 41.1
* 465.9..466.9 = 0.08 nm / 39.4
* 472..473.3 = 0.02 nm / 41.1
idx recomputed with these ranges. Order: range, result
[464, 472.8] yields 40.5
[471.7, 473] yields 41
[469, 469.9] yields 41.9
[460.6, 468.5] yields 41.4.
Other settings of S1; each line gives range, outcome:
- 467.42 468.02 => 39.9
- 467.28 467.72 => 39.9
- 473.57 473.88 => 41.3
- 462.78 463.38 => 44.4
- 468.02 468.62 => 42.7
